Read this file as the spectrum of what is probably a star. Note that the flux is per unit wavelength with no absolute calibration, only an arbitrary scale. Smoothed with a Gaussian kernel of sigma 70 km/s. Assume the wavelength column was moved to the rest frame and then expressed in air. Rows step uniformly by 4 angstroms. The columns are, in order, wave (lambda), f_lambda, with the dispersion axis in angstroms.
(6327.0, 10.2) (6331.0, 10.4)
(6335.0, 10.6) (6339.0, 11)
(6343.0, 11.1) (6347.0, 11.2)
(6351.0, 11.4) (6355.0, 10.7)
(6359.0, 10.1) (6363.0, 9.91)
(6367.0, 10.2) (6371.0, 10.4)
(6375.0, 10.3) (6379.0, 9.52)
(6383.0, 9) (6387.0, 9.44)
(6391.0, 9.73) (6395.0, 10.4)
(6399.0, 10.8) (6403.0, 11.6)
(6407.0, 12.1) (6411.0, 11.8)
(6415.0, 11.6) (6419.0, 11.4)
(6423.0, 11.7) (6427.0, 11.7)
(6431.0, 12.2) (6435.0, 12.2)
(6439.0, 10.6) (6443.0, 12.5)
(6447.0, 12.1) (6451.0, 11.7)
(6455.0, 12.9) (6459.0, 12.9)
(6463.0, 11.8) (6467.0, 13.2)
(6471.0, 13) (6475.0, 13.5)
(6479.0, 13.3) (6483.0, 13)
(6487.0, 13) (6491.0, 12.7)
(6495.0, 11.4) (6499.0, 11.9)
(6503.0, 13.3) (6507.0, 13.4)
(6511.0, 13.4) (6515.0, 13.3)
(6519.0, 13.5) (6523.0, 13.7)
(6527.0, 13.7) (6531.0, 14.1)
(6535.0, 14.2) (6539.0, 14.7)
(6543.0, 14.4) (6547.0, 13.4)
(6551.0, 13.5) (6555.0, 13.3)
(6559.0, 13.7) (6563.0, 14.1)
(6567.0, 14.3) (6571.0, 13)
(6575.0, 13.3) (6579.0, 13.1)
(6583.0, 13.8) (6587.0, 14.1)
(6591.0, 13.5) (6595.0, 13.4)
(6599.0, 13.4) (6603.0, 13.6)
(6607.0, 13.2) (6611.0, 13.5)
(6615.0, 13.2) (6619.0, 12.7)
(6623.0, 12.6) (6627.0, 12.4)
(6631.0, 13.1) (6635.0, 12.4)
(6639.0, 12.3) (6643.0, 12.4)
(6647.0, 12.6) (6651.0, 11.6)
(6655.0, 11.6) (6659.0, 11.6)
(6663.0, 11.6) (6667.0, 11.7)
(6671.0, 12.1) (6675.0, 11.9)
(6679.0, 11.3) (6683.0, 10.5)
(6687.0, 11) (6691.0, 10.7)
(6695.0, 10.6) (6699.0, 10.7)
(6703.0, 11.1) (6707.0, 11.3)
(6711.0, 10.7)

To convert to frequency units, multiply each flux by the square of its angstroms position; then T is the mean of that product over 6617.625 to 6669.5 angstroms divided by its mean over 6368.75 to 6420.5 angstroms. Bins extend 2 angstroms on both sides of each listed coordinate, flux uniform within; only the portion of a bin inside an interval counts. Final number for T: 1.24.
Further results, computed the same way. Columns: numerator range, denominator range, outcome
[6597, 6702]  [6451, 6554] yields 0.95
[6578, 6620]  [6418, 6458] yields 1.18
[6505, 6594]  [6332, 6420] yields 1.36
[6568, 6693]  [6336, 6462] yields 1.21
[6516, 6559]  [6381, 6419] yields 1.34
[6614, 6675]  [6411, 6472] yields 1.08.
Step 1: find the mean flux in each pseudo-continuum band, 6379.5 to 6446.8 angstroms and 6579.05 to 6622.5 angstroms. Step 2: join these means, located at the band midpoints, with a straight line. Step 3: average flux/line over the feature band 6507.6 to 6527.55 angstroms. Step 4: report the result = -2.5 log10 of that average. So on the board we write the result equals -0.092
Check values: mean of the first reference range 11.2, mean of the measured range 13.5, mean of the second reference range 13.4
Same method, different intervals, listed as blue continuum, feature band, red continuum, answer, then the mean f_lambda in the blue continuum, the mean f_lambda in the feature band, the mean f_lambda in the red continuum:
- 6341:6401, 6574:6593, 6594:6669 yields -0.121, 10.3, 13.6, 12.6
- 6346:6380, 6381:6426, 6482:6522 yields 0.027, 10.4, 10.9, 12.9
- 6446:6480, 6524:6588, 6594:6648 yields -0.078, 12.7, 13.8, 12.9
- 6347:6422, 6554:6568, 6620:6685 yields -0.200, 10.6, 13.9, 12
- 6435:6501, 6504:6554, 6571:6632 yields -0.076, 12.5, 13.8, 13.3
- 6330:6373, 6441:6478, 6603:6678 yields -0.122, 10.6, 12.6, 12.4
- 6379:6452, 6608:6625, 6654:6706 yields -0.159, 11.2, 13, 11.3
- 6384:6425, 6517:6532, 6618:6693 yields -0.199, 11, 13.7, 11.9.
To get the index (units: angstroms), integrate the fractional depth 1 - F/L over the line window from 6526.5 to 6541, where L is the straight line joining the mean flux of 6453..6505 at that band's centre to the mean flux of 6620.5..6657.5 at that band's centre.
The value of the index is -1.9 angstroms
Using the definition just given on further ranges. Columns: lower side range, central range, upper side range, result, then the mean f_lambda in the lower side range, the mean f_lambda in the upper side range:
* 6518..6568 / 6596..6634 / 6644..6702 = -1.7 angstroms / 13.9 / 11.4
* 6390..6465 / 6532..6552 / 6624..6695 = -4.0 angstroms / 11.7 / 11.8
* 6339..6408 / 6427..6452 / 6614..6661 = -2.2 angstroms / 10.5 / 12.4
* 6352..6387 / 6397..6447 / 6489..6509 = -3.0 angstroms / 10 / 12.5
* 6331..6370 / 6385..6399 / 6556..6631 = 1.4 angstroms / 10.7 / 13.4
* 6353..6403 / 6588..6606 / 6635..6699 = -3.7 angstroms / 10.1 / 11.6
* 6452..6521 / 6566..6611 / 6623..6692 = -4.5 angstroms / 12.9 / 11.9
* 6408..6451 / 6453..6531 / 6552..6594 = -2.8 angstroms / 11.8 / 13.6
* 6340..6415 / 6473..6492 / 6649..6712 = -4.1 angstroms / 10.6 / 11.3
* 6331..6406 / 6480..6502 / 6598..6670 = -2.1 angstroms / 10.4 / 12.5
